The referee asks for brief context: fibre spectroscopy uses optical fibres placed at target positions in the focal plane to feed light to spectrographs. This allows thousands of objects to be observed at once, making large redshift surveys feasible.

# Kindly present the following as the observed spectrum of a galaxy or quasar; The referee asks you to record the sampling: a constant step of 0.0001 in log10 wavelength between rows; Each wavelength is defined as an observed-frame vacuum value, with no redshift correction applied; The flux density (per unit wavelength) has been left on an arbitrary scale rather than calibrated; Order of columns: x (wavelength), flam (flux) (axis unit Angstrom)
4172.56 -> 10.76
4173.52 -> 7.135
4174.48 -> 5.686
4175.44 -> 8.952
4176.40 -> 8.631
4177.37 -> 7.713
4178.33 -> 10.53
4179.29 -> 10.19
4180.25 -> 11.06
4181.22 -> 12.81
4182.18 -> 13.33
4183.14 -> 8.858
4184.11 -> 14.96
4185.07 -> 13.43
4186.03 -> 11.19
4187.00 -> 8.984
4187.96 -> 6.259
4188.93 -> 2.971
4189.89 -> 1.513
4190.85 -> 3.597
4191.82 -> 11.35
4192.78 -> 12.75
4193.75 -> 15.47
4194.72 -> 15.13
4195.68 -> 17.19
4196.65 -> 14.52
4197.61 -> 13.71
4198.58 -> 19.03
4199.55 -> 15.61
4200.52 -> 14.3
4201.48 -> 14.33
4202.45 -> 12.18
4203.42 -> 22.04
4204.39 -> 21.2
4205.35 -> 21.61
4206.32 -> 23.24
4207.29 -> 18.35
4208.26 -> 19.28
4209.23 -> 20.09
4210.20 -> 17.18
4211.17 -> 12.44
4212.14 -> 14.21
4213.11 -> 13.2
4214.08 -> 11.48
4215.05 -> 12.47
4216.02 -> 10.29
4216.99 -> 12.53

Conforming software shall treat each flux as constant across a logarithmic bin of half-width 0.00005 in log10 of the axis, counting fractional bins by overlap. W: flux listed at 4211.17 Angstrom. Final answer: 12.44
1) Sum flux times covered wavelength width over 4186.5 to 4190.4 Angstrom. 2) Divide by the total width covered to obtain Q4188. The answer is 4.94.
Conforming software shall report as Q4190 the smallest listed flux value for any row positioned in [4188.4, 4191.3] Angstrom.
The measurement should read 1.513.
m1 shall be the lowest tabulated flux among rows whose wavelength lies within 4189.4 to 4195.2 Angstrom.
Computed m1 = 1.513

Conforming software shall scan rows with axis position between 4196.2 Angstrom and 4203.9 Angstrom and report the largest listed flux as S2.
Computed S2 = 22.04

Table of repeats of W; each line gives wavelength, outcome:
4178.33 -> 10.53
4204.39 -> 21.2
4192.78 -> 12.75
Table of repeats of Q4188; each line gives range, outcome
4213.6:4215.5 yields 12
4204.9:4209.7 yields 20.5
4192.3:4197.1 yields 15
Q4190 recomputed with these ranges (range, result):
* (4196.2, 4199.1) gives 13.71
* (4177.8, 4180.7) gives 10.19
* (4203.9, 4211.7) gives 12.44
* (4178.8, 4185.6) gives 8.858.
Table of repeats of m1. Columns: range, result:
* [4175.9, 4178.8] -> 7.713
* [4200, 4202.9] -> 12.18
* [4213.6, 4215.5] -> 11.48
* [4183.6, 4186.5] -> 11.19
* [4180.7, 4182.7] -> 12.81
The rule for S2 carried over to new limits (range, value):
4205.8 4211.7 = 23.24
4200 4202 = 14.33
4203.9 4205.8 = 21.61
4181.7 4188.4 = 14.96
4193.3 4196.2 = 17.19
